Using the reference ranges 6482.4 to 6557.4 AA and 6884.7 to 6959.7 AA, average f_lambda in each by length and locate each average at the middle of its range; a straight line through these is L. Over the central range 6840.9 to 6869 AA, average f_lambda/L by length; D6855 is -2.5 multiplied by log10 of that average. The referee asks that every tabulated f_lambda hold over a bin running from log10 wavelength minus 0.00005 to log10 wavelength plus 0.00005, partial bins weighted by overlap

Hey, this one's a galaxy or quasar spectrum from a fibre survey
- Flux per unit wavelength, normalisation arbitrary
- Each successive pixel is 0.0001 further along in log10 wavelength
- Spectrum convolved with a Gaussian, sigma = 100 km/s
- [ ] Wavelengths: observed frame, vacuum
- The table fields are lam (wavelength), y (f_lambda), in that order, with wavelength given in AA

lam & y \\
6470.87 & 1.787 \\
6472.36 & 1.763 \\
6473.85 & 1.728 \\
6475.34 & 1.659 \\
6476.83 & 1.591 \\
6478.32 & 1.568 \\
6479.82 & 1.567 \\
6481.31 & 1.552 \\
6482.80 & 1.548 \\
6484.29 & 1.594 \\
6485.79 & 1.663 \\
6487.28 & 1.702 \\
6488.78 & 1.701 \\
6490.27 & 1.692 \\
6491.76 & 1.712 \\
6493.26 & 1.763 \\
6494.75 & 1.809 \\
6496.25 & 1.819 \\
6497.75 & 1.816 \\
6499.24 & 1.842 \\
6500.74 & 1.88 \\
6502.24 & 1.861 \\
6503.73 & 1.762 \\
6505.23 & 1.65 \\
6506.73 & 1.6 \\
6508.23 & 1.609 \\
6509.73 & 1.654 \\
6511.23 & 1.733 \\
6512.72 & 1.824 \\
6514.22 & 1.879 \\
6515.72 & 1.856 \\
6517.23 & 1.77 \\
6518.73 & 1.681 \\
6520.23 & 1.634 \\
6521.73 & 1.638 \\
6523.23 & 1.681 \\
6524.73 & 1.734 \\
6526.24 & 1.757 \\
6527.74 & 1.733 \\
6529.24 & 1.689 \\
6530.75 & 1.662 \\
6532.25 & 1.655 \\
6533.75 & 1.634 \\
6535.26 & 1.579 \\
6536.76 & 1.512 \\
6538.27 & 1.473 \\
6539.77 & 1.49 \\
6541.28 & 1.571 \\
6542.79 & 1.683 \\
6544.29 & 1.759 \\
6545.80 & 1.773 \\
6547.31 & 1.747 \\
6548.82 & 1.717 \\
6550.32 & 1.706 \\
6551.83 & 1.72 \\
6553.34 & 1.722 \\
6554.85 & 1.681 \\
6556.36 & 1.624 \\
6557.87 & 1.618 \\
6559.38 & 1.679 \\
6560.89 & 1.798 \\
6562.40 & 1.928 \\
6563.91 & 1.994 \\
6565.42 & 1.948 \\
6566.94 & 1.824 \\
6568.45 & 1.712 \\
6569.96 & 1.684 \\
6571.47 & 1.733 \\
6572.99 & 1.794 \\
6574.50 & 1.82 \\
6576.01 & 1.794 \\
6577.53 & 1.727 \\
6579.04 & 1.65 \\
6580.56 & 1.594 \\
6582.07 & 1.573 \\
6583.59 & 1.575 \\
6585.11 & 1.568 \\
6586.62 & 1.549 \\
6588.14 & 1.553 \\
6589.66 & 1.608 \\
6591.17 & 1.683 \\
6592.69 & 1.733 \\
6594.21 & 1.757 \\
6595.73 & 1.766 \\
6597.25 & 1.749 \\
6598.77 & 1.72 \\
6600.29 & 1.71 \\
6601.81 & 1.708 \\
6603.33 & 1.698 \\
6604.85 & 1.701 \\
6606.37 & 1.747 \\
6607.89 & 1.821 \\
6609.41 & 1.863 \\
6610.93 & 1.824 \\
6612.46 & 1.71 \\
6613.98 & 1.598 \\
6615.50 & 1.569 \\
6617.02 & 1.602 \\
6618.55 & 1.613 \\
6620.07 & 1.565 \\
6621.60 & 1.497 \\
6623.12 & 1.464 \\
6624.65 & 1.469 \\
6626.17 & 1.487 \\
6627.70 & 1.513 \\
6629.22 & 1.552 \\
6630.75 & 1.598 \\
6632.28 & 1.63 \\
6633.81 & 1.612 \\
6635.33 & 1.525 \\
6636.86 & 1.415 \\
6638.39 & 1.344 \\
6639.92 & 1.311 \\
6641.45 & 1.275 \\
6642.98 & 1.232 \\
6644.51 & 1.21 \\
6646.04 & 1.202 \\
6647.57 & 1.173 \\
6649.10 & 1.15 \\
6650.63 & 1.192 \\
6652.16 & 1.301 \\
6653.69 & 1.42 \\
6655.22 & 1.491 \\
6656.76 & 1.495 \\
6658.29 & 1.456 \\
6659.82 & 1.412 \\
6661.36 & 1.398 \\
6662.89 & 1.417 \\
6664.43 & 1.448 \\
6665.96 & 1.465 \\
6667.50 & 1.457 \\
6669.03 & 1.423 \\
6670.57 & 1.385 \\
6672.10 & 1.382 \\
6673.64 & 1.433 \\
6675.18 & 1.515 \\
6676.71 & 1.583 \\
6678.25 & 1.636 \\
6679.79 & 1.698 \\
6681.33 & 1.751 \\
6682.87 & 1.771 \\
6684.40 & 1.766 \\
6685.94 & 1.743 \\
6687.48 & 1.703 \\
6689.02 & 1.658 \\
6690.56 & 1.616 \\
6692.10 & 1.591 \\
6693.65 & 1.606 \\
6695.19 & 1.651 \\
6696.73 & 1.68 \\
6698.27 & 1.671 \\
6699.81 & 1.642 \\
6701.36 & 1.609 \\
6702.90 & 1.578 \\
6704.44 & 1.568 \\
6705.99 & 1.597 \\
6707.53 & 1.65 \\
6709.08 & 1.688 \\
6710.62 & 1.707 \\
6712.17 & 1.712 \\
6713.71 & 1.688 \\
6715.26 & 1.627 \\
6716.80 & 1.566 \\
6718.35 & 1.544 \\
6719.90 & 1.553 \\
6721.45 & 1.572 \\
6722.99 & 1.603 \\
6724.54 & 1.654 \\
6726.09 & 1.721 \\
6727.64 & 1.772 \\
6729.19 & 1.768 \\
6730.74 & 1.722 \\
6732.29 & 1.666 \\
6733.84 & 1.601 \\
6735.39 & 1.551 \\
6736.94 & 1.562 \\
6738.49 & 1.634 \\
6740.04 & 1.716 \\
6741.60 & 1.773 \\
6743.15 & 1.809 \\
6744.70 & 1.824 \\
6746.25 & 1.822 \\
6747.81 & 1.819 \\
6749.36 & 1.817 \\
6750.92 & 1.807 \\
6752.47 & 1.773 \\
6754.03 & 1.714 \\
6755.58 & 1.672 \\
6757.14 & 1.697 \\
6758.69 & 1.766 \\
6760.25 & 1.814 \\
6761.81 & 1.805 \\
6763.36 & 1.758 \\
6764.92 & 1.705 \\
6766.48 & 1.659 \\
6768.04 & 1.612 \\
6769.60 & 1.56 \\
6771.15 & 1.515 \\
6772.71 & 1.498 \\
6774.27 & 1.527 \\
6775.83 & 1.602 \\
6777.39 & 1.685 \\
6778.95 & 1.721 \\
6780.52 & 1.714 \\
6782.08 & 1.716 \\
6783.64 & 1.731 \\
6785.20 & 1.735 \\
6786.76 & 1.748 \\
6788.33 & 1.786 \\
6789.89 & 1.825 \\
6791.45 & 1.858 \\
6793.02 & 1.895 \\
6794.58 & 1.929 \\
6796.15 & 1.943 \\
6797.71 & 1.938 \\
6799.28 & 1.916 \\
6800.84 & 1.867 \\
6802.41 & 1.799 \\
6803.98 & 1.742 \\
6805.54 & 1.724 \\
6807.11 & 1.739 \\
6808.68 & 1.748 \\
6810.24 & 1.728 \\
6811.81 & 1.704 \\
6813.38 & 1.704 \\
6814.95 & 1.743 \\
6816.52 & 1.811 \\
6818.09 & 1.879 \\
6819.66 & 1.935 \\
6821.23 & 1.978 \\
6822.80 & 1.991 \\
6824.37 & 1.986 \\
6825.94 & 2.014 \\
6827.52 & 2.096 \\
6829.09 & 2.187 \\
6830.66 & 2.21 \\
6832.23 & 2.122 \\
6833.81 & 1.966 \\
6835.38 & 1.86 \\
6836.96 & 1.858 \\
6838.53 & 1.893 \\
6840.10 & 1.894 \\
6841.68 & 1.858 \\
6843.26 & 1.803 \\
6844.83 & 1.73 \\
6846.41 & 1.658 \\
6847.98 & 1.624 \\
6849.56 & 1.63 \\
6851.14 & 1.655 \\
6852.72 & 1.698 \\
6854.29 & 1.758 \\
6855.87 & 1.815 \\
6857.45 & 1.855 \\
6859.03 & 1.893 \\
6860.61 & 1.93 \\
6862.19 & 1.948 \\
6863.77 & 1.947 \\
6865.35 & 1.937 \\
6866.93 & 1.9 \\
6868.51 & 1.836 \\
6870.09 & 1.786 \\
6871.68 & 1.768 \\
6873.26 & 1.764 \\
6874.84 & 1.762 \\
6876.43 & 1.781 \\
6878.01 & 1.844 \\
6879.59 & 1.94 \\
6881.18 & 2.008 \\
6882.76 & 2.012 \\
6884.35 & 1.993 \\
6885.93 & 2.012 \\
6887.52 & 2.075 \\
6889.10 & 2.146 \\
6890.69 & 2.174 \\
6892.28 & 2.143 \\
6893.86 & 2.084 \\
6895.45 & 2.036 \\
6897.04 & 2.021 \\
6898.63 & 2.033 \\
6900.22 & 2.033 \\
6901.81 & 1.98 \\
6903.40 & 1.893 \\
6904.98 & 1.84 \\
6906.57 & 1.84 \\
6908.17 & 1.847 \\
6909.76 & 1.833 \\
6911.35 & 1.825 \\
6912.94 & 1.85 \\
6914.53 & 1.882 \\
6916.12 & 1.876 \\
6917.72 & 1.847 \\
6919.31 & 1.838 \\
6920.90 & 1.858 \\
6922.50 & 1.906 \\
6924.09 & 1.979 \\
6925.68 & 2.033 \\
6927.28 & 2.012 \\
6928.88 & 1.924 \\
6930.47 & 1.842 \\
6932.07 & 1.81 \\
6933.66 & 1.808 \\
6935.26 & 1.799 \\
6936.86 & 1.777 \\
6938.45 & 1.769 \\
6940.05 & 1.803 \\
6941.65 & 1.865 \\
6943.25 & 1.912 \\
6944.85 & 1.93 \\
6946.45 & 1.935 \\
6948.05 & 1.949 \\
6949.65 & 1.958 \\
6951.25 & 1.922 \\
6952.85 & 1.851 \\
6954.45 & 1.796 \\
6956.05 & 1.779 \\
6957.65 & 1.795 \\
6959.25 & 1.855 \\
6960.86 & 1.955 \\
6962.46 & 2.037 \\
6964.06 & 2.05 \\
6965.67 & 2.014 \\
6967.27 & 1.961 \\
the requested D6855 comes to 0.044 mag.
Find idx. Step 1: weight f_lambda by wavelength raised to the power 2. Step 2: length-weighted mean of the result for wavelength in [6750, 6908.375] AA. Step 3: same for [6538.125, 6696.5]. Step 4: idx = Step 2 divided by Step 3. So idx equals 1.23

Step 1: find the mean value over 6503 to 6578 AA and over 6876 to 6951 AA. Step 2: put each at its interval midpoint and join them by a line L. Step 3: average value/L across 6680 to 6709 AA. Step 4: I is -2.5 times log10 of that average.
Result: 0.09 mag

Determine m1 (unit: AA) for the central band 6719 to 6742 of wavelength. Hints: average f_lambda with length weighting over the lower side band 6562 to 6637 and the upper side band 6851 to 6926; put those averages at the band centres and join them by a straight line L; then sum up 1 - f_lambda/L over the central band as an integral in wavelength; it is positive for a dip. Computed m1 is 1.6 AA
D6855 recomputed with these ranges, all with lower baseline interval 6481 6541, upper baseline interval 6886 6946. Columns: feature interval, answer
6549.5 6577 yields -0.02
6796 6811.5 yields 0.03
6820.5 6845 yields -0.05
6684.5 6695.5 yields 0.09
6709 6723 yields 0.12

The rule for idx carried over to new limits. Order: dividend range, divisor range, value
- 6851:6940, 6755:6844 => 1.08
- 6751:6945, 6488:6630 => 1.19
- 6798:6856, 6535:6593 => 1.18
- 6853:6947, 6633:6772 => 1.27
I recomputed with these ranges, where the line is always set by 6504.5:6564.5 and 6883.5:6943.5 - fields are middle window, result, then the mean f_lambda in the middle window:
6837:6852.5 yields 0.08 mag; 1.75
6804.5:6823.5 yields 0.04 mag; 1.81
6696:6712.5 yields 0.10 mag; 1.64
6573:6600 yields 0.03 mag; 1.68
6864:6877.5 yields 0.05 mag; 1.82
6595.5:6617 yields 0.01 mag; 1.72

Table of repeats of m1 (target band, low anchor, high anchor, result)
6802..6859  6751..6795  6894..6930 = -1.5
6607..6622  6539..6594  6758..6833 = 0.5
